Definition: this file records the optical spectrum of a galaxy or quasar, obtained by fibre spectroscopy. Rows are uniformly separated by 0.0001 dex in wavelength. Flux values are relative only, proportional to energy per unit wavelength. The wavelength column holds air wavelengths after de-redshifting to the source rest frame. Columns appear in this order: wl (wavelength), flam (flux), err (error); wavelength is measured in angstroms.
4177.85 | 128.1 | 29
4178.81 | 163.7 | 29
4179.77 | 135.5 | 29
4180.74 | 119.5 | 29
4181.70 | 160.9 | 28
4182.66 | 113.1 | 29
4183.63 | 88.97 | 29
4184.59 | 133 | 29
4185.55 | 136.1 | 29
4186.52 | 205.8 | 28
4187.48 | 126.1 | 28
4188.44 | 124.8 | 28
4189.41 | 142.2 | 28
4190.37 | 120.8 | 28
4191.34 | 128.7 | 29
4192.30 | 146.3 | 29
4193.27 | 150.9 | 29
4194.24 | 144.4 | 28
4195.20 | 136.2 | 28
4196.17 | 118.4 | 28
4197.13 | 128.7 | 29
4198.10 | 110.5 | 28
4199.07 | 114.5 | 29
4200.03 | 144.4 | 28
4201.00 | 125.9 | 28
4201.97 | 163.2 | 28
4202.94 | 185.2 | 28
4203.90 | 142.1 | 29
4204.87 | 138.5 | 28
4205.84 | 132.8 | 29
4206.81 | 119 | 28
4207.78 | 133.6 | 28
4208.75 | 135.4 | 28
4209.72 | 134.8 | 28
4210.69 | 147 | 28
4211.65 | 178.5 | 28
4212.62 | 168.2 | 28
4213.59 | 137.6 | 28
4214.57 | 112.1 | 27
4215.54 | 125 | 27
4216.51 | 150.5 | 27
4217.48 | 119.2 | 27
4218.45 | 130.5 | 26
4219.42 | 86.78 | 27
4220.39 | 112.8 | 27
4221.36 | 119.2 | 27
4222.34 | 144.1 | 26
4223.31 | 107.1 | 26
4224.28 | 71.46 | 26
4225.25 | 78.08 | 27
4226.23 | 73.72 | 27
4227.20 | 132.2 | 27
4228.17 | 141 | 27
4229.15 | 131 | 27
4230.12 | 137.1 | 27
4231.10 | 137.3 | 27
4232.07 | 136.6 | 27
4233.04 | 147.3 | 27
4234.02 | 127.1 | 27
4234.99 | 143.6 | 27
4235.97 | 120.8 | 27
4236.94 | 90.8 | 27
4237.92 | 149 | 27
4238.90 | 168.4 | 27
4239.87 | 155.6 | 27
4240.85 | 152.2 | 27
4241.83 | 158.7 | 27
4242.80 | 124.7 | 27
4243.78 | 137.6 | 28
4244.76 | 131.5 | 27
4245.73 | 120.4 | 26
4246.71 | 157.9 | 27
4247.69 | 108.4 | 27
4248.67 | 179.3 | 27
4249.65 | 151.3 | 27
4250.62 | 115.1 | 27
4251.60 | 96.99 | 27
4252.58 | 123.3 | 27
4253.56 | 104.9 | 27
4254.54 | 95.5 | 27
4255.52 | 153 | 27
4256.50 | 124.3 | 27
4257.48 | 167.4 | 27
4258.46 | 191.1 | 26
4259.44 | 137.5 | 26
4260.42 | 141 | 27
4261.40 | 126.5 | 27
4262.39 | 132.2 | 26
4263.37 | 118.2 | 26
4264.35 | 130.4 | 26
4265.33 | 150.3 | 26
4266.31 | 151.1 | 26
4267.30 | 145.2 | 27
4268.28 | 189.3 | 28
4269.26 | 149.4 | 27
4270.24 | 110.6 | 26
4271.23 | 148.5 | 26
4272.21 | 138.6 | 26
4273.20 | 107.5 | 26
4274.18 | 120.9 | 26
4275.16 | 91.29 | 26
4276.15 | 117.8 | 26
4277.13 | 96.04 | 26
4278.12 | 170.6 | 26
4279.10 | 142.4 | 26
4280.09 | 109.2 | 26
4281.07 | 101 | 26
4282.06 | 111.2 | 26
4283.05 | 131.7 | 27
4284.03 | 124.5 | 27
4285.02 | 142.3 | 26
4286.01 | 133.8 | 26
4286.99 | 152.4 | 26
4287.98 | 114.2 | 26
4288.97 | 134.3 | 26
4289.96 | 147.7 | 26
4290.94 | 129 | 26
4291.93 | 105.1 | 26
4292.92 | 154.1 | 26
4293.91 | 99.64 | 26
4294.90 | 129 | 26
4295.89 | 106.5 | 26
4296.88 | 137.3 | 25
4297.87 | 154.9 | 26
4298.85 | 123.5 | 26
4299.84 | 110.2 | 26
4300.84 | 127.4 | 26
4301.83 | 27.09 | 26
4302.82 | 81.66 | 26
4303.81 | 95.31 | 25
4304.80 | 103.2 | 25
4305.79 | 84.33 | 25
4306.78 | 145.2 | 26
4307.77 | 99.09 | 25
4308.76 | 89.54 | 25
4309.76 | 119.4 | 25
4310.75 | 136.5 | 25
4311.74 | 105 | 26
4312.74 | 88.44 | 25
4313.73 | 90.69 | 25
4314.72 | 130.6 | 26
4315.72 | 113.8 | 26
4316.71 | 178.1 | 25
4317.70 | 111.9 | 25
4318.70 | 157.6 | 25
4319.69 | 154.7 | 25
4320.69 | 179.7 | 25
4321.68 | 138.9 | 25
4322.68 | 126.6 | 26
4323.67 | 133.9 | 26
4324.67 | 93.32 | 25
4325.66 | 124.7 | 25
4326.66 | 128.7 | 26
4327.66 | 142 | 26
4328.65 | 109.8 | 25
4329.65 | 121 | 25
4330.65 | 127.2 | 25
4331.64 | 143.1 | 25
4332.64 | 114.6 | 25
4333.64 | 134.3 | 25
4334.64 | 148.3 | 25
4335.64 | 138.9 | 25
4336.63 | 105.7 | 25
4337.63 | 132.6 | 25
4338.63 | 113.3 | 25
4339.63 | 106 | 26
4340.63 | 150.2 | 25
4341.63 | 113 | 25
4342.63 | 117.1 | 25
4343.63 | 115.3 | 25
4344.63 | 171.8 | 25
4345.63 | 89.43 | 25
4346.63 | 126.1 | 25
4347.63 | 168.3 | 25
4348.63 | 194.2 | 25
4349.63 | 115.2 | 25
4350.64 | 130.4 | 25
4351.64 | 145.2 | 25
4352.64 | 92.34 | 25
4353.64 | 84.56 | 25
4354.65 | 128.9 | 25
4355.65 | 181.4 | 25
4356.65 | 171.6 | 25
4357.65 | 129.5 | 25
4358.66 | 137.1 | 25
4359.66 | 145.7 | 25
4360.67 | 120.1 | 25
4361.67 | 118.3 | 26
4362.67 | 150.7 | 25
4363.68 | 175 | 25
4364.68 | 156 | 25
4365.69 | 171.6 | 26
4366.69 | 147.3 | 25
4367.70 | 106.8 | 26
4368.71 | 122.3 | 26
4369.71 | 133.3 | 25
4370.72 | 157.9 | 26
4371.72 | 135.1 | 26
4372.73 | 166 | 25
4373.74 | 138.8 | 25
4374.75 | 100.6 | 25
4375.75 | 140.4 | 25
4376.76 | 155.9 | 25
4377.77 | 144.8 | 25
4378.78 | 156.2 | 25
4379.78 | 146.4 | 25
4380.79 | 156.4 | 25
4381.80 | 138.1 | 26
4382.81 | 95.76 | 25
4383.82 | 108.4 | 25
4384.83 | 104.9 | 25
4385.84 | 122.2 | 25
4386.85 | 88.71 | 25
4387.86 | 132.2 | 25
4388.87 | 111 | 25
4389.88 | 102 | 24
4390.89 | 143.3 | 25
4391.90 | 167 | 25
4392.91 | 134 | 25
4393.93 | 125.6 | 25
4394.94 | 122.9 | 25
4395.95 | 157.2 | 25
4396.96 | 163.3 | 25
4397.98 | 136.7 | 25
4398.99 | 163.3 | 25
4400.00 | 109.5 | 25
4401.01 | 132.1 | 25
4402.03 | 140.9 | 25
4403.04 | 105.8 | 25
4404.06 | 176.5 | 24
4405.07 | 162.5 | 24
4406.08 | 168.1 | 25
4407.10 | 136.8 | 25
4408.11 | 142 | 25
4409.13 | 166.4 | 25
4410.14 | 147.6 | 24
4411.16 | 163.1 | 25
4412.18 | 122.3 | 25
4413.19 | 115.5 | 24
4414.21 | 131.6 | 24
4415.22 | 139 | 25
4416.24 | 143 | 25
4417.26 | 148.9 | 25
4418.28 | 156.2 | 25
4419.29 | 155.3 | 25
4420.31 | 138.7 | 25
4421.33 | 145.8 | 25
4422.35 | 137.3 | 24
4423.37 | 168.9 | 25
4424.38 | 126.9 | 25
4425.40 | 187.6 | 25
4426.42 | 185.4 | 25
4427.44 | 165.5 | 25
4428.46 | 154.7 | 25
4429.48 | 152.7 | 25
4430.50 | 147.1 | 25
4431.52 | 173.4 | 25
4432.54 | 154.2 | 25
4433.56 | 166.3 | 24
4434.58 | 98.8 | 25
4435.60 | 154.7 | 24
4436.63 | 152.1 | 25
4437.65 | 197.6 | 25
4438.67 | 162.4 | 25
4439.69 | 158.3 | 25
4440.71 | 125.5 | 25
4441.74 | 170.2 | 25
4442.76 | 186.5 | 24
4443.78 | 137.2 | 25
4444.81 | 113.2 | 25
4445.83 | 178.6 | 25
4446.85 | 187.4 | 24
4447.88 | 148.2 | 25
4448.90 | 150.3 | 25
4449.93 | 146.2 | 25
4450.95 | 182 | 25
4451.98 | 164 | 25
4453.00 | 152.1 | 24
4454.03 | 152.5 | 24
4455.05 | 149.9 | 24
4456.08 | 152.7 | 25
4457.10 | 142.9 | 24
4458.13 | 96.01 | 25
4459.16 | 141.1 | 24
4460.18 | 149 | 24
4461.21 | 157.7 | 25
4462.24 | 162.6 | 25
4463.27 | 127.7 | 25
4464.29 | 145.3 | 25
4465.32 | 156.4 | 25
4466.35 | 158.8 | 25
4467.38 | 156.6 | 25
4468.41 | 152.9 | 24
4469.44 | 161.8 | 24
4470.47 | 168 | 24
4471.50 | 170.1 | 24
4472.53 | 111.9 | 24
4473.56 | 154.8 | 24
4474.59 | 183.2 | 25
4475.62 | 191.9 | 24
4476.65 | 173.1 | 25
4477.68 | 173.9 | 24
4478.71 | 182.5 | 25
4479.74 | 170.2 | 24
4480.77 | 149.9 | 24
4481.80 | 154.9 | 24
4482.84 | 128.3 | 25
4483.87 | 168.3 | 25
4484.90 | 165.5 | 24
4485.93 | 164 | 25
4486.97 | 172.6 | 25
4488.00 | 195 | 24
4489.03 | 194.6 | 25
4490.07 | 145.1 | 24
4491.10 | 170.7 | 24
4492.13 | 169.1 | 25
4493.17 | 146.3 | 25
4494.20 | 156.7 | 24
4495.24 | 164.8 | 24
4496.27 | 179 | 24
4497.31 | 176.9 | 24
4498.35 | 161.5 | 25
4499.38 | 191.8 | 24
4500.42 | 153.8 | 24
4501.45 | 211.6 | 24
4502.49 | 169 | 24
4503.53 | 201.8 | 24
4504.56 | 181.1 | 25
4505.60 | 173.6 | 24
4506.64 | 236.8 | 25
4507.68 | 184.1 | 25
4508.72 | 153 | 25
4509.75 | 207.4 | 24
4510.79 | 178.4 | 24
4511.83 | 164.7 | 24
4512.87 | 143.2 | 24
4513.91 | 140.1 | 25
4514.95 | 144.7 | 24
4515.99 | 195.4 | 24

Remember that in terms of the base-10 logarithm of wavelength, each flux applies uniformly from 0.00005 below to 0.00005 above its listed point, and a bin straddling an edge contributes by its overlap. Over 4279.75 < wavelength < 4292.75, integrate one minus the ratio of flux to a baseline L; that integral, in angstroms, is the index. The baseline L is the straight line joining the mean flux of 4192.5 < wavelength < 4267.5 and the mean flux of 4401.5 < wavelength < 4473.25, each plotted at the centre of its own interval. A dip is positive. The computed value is 1.1 angstroms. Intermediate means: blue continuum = 133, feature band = 127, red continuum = 151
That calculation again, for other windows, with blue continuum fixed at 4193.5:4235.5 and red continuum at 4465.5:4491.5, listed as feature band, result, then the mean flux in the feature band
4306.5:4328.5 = 2.7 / 126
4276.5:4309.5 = 5.1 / 119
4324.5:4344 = 2.9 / 125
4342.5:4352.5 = 0.8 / 136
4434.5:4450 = 0.4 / 156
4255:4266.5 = -0.6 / 143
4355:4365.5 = 0.0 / 149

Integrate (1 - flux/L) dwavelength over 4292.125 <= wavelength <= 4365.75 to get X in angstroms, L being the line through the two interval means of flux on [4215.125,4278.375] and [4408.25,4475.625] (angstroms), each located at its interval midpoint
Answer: 6.92 angstroms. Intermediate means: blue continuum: 131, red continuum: 153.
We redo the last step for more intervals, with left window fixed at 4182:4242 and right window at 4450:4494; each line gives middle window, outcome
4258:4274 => -0.4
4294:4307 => 3.0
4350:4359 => 0.8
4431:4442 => 0.0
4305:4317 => 2.4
